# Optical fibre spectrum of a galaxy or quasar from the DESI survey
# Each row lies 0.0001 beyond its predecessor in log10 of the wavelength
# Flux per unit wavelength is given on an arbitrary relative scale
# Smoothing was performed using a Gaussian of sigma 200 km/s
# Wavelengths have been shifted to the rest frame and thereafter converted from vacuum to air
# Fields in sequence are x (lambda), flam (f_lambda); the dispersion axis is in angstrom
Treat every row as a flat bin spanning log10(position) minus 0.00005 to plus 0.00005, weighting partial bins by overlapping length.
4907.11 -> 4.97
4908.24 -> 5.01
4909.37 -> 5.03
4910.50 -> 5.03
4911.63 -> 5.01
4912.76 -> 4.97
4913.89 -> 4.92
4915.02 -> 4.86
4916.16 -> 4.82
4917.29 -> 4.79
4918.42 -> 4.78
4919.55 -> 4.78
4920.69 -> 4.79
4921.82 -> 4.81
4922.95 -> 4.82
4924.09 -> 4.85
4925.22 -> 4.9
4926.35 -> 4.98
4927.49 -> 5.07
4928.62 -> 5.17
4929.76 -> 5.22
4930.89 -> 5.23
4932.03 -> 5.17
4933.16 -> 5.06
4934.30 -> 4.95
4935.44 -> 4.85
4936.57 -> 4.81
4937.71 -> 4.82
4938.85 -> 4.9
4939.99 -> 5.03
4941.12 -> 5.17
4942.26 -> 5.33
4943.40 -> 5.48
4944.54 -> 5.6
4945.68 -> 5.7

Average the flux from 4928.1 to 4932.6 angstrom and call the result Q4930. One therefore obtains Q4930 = 5.2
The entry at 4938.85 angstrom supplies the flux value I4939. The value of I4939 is 4.9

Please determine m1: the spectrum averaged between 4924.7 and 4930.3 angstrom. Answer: 5.07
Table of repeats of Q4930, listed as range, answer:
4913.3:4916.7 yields 4.86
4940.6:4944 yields 5.32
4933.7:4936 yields 4.89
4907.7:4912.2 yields 5.02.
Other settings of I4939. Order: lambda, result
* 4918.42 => 4.78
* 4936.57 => 4.81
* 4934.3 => 4.95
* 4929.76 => 5.22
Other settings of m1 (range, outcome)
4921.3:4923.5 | 4.82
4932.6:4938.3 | 4.89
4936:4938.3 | 4.82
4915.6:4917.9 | 4.81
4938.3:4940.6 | 4.98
